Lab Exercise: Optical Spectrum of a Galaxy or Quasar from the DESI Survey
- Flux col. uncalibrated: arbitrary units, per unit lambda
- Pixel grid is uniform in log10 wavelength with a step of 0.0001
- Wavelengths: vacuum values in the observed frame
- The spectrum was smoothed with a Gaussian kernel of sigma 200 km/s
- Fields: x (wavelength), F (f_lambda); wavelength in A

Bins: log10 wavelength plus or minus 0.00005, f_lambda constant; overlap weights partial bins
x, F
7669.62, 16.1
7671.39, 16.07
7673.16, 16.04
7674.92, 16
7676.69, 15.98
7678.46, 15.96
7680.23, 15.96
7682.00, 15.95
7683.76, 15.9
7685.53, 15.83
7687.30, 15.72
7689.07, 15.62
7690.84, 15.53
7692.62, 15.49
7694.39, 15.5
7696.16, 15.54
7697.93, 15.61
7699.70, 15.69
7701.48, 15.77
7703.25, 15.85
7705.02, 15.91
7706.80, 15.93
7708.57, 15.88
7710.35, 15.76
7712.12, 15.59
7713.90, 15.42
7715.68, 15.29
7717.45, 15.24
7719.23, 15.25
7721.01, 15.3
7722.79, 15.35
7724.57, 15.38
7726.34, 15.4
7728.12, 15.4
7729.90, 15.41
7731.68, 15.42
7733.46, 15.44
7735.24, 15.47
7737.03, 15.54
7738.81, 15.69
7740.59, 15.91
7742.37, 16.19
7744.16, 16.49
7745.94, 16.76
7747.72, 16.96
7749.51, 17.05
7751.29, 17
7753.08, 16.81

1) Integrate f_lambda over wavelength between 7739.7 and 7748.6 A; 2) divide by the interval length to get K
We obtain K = 16.5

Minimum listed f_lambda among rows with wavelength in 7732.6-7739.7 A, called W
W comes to 15.44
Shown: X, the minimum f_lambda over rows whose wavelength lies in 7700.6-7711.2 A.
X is 15.76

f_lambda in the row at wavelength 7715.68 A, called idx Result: 15.29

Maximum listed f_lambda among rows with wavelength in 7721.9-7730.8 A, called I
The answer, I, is 15.41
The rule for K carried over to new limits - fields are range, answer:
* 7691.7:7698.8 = 15.5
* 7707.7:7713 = 15.7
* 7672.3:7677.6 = 16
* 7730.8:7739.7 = 15.5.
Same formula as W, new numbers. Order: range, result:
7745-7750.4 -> 16.76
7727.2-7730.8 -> 15.4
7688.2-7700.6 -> 15.49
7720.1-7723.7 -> 15.3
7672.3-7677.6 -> 15.98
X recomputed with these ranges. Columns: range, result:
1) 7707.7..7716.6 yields 15.29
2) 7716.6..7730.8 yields 15.24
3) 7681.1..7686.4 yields 15.83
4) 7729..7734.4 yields 15.41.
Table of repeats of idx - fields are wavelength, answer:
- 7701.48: 15.77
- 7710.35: 15.76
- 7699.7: 15.69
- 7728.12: 15.4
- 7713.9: 15.42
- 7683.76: 15.9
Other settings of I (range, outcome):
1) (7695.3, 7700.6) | 15.69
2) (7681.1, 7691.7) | 15.95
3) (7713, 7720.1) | 15.42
